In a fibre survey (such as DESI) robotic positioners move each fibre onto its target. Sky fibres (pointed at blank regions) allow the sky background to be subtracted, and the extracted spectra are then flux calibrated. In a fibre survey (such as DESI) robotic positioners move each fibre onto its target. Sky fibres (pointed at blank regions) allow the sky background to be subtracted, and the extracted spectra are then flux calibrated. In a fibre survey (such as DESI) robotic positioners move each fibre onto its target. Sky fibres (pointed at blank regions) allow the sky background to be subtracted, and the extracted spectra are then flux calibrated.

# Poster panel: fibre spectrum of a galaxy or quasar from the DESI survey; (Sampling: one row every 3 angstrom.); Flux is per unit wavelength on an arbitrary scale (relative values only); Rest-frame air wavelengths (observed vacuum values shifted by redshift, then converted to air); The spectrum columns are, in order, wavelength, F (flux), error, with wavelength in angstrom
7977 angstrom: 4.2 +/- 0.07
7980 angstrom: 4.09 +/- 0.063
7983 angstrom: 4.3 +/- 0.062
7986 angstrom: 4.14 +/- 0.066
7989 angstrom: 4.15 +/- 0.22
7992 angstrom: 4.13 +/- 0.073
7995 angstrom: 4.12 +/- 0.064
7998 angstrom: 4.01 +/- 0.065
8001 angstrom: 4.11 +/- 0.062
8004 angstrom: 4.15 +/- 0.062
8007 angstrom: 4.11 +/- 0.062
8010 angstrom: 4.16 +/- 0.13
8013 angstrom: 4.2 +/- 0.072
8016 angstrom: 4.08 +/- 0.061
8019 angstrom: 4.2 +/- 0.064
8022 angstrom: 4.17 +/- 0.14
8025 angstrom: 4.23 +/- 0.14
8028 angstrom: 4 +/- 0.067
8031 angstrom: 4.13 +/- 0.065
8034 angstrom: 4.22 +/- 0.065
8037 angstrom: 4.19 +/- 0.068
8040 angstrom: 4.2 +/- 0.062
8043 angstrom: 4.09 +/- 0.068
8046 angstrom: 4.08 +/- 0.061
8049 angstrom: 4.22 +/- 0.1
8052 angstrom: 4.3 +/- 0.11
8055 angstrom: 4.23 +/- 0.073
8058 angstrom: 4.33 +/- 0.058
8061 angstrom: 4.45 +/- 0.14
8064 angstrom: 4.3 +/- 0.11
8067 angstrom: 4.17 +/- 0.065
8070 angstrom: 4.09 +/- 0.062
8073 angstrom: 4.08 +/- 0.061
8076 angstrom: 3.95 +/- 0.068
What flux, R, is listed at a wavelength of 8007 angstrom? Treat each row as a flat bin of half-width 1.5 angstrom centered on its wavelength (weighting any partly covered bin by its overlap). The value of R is 4.11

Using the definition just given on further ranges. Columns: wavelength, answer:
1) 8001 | 4.11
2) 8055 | 4.23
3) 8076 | 3.95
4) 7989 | 4.15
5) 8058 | 4.33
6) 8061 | 4.45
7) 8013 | 4.2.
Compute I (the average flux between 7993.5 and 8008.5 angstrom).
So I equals 4.1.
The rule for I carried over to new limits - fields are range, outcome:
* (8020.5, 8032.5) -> 4.13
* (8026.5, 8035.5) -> 4.12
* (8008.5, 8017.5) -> 4.15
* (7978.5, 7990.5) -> 4.17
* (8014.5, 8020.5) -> 4.14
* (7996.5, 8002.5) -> 4.06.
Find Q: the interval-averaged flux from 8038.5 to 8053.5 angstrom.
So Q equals 4.18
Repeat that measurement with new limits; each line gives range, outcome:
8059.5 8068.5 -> 4.31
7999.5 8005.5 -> 4.13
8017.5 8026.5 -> 4.2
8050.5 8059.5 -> 4.29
